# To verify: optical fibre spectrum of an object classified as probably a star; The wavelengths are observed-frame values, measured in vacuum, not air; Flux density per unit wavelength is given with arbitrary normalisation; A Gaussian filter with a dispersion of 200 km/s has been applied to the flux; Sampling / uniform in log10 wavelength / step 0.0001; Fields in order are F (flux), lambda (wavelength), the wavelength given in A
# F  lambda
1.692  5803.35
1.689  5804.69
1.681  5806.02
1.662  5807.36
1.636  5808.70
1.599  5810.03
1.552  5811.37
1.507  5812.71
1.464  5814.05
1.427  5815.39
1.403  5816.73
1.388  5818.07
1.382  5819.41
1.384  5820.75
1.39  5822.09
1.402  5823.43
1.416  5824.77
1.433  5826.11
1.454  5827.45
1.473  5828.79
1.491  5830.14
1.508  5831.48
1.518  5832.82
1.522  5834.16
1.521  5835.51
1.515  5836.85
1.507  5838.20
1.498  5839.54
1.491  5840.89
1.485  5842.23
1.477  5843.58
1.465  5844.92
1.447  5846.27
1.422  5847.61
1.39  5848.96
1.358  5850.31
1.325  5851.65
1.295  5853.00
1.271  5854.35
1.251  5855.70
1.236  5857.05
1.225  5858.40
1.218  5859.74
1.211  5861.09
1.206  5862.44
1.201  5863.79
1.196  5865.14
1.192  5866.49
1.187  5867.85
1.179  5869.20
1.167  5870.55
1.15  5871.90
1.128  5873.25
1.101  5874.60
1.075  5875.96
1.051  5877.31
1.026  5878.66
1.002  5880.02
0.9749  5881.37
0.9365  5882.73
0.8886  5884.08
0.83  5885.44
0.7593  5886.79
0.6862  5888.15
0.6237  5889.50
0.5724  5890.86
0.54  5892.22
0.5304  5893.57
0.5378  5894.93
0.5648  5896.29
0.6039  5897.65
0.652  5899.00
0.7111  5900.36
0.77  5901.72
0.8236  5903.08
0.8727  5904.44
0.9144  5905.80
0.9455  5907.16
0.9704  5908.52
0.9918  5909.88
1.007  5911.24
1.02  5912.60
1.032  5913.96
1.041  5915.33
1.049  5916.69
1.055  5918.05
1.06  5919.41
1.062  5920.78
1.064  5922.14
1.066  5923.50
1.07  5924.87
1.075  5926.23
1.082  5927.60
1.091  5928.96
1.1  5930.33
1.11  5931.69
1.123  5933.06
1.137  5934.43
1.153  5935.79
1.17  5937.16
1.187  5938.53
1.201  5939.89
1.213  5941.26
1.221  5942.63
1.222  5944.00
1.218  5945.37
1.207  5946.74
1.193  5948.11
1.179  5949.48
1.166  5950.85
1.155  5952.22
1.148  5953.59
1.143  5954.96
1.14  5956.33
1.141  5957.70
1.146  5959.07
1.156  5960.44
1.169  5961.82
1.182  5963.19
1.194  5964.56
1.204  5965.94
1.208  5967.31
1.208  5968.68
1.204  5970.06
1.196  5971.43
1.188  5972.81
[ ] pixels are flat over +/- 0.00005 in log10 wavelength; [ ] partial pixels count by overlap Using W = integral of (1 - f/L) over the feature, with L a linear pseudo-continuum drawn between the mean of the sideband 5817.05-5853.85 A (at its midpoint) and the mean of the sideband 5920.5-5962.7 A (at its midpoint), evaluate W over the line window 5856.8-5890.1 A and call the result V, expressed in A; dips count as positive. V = 7.04 A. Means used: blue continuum 1.44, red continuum 1.15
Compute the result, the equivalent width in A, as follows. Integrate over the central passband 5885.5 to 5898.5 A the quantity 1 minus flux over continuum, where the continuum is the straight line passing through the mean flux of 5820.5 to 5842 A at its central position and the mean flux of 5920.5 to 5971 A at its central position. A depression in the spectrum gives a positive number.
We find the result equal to 6.9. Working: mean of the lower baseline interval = 1.47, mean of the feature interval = 0.614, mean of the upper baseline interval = 1.16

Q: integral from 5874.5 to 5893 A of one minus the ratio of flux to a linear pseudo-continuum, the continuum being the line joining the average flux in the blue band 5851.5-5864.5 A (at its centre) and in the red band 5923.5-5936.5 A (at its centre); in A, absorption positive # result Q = 5.3 A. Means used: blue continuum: 1.24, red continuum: 1.1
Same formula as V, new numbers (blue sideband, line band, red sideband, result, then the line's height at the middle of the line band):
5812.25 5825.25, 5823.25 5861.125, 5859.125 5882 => -3.6 A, 1.29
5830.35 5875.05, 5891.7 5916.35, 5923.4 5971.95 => 8.5 A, 1.24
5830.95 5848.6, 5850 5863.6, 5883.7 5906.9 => -0.1 A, 1.25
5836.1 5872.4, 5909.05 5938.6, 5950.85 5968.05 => 3.4 A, 1.22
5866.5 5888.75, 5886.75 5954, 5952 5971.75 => 7.4 A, 1.1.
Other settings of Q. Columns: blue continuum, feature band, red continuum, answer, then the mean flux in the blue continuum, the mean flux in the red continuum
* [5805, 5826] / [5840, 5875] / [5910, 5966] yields 2.2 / 1.49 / 1.13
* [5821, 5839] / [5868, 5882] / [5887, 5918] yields -0.5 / 1.47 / 0.799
